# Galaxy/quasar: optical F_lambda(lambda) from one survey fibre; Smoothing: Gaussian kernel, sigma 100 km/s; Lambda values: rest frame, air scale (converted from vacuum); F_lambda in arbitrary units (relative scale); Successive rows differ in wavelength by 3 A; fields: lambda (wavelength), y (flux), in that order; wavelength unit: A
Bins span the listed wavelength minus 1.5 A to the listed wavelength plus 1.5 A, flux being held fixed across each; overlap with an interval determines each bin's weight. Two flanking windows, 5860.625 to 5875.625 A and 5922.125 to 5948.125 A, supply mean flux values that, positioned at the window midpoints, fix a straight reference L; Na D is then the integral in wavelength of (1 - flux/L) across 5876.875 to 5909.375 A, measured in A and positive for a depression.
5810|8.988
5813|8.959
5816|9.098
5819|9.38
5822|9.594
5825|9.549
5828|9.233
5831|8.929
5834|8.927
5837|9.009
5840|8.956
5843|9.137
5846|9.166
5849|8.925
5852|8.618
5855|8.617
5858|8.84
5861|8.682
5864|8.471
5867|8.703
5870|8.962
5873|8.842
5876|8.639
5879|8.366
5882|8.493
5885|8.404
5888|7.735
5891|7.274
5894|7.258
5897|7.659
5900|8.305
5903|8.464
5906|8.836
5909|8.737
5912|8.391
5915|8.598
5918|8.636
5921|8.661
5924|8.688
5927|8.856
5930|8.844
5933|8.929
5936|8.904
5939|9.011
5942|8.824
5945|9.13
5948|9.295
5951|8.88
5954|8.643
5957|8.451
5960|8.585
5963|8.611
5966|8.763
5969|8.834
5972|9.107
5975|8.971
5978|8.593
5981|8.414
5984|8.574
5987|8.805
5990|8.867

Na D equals 2.5 A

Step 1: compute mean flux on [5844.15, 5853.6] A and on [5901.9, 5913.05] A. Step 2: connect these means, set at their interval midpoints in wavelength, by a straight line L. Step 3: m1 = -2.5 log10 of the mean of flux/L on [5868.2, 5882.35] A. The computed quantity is 0.01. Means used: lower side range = 8.91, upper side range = 8.62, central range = 8.67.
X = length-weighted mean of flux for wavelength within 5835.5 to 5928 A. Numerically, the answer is 8.54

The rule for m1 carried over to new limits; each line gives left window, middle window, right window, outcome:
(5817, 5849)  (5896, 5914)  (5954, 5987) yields 0.06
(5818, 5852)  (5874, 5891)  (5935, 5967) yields 0.10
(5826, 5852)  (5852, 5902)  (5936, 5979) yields 0.08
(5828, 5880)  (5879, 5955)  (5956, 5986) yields 0.03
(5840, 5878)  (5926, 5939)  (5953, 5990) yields -0.02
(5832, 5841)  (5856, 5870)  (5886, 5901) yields -0.04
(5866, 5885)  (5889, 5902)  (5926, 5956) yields 0.14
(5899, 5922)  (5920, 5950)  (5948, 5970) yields -0.03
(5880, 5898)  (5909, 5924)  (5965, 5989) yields -0.06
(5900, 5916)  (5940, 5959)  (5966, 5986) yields -0.02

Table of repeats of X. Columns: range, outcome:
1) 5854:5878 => 8.71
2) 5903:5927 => 8.65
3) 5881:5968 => 8.55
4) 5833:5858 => 8.91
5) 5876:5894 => 8.04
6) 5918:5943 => 8.83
